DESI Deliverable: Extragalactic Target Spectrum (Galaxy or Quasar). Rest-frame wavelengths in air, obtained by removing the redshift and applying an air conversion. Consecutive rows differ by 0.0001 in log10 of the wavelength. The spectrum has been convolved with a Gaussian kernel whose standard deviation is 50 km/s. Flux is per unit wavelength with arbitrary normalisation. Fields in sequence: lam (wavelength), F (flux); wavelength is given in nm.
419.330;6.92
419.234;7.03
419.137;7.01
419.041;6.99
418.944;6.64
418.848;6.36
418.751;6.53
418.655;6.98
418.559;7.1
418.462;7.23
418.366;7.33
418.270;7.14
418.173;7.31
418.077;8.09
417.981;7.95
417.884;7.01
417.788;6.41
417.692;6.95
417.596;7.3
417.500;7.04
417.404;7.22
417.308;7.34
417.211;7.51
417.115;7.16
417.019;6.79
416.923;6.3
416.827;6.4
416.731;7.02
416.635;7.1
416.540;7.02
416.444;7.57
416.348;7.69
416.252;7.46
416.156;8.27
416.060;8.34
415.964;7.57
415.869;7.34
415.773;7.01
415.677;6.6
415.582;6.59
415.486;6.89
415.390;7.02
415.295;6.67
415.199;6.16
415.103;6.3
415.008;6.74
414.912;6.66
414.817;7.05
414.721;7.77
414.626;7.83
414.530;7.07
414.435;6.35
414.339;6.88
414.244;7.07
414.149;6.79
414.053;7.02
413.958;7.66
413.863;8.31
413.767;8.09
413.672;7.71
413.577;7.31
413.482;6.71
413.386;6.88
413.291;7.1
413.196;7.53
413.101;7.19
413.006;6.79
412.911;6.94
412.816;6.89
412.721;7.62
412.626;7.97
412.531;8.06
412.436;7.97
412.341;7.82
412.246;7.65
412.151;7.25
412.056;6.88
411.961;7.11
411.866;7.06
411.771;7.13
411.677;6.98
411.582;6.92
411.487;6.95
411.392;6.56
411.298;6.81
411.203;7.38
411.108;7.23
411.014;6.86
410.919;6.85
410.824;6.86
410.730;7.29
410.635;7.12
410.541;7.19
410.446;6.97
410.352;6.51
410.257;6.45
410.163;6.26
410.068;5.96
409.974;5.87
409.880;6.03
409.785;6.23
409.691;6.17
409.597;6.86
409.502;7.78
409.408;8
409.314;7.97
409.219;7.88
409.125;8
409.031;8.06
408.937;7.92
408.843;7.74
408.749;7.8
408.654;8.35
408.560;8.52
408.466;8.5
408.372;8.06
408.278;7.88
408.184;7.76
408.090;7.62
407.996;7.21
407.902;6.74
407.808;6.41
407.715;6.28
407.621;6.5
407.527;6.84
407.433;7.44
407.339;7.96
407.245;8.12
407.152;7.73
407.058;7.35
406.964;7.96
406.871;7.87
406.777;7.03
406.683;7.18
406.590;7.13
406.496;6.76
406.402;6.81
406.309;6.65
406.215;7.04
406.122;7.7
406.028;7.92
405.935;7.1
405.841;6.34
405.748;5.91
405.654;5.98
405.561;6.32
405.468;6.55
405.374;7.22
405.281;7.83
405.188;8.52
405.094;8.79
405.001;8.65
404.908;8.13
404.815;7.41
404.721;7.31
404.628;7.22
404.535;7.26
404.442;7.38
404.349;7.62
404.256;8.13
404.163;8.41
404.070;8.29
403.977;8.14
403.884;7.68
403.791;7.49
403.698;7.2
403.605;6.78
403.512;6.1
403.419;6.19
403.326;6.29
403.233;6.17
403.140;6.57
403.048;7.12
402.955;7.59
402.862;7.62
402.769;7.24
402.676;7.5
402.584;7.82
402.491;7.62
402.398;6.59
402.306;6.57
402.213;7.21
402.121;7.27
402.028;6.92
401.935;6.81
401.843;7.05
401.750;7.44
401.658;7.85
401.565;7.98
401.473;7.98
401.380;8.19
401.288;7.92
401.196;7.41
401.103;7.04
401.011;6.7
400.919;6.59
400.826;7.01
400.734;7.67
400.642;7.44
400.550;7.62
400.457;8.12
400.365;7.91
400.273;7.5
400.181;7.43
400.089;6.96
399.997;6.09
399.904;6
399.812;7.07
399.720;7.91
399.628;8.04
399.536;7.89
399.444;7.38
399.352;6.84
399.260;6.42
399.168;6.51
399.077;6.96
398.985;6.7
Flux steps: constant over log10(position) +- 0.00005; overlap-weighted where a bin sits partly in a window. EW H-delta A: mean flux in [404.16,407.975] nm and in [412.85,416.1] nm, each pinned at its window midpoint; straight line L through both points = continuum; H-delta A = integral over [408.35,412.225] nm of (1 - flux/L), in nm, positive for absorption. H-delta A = 0.02 nm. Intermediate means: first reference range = 7.29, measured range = 7.17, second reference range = 7.11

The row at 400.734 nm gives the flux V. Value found 7.67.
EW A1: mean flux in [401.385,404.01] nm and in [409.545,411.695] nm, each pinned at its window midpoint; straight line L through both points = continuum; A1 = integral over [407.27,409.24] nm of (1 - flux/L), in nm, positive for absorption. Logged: -0.22 nm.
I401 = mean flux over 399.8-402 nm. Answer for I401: 7.32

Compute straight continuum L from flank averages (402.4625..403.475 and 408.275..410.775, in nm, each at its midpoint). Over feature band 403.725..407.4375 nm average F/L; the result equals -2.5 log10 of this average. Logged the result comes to -0.05 mag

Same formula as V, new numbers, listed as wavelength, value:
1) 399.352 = 6.84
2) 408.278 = 7.88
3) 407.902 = 6.74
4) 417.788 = 6.41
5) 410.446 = 6.97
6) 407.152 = 7.73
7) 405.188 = 8.52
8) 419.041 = 6.99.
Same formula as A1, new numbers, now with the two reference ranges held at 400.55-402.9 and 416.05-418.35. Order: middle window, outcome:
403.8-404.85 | -0.05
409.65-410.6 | 0.12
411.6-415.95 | 0.06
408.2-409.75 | -0.11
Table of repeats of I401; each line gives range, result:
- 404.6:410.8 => 7.28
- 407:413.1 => 7.25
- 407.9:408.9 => 7.88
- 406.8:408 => 7.26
